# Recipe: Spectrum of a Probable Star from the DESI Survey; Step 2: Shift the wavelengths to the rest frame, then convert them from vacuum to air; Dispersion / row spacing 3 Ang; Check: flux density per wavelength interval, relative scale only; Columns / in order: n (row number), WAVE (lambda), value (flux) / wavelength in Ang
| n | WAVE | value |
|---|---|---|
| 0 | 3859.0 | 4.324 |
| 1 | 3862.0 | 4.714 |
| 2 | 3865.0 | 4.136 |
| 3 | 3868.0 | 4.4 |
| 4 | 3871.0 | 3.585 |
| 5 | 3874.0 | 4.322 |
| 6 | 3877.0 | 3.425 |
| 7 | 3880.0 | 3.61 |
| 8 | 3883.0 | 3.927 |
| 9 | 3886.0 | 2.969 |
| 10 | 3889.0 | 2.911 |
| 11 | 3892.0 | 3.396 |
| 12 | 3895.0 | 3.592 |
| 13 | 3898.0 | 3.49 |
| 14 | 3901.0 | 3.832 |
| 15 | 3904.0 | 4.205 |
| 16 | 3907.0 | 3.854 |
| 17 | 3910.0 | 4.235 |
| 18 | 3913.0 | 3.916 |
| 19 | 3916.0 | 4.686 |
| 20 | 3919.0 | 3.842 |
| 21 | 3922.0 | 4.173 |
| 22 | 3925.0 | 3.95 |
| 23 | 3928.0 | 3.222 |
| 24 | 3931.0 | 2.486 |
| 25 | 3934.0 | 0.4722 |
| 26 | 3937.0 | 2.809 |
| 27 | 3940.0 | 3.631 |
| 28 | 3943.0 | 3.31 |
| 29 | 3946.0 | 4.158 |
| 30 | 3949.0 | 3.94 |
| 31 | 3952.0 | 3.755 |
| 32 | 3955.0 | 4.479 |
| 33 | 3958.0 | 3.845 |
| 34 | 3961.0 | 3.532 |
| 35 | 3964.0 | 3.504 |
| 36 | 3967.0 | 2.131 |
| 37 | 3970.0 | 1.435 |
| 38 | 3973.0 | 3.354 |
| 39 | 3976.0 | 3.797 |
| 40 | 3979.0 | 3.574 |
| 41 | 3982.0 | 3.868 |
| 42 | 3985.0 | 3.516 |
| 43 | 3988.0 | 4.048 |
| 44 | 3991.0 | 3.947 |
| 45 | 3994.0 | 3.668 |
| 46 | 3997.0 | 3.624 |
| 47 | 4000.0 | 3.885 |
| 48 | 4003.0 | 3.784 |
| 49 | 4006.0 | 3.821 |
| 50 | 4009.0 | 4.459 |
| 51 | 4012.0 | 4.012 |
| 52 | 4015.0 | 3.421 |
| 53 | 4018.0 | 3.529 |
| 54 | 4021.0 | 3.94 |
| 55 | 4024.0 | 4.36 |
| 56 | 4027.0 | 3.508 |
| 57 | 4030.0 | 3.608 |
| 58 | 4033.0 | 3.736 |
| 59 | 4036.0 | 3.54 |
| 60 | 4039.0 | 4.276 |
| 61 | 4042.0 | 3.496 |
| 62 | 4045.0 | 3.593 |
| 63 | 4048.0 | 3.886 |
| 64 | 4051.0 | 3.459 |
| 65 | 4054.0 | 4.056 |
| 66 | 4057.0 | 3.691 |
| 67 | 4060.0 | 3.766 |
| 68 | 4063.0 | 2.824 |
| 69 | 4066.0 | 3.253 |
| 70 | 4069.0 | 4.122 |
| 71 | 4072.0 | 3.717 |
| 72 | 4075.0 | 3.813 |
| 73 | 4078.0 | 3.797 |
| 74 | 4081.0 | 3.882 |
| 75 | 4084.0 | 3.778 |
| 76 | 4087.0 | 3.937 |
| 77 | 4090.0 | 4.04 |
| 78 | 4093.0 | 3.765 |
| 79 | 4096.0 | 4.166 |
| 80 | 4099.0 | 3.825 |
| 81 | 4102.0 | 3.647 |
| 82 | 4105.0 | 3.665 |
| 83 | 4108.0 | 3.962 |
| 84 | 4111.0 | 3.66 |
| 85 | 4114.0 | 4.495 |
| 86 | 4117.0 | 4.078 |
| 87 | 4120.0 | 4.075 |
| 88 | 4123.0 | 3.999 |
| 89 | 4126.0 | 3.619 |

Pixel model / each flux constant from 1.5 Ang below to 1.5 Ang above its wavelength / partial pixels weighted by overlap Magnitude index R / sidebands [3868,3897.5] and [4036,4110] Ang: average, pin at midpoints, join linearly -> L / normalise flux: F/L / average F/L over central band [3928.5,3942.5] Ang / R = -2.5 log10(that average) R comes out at 0.412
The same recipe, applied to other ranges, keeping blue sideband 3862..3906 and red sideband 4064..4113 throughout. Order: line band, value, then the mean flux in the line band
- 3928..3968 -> 0.16 mag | 3.25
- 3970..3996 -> 0.05 mag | 3.59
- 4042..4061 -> 0.02 mag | 3.72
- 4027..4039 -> 0.03 mag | 3.69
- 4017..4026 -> -0.04 mag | 3.94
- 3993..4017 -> -0.01 mag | 3.83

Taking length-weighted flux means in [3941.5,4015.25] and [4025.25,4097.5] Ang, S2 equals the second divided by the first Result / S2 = 1.03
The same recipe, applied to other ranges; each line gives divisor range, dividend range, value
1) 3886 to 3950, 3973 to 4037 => 1.08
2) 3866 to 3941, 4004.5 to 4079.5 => 1.05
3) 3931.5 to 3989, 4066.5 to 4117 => 1.18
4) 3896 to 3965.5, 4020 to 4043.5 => 1.05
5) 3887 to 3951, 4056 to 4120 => 1.08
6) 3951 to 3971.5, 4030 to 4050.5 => 1.16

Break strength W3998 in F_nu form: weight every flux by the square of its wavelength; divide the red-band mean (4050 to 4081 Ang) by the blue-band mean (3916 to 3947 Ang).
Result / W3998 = 1.20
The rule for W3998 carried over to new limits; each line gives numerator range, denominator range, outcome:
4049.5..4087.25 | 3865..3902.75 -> 1.11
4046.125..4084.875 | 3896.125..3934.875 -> 1.10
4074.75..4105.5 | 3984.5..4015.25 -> 1.04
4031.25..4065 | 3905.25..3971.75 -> 1.13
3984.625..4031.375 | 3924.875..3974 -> 1.25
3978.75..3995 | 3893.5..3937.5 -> 1.11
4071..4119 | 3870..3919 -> 1.15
